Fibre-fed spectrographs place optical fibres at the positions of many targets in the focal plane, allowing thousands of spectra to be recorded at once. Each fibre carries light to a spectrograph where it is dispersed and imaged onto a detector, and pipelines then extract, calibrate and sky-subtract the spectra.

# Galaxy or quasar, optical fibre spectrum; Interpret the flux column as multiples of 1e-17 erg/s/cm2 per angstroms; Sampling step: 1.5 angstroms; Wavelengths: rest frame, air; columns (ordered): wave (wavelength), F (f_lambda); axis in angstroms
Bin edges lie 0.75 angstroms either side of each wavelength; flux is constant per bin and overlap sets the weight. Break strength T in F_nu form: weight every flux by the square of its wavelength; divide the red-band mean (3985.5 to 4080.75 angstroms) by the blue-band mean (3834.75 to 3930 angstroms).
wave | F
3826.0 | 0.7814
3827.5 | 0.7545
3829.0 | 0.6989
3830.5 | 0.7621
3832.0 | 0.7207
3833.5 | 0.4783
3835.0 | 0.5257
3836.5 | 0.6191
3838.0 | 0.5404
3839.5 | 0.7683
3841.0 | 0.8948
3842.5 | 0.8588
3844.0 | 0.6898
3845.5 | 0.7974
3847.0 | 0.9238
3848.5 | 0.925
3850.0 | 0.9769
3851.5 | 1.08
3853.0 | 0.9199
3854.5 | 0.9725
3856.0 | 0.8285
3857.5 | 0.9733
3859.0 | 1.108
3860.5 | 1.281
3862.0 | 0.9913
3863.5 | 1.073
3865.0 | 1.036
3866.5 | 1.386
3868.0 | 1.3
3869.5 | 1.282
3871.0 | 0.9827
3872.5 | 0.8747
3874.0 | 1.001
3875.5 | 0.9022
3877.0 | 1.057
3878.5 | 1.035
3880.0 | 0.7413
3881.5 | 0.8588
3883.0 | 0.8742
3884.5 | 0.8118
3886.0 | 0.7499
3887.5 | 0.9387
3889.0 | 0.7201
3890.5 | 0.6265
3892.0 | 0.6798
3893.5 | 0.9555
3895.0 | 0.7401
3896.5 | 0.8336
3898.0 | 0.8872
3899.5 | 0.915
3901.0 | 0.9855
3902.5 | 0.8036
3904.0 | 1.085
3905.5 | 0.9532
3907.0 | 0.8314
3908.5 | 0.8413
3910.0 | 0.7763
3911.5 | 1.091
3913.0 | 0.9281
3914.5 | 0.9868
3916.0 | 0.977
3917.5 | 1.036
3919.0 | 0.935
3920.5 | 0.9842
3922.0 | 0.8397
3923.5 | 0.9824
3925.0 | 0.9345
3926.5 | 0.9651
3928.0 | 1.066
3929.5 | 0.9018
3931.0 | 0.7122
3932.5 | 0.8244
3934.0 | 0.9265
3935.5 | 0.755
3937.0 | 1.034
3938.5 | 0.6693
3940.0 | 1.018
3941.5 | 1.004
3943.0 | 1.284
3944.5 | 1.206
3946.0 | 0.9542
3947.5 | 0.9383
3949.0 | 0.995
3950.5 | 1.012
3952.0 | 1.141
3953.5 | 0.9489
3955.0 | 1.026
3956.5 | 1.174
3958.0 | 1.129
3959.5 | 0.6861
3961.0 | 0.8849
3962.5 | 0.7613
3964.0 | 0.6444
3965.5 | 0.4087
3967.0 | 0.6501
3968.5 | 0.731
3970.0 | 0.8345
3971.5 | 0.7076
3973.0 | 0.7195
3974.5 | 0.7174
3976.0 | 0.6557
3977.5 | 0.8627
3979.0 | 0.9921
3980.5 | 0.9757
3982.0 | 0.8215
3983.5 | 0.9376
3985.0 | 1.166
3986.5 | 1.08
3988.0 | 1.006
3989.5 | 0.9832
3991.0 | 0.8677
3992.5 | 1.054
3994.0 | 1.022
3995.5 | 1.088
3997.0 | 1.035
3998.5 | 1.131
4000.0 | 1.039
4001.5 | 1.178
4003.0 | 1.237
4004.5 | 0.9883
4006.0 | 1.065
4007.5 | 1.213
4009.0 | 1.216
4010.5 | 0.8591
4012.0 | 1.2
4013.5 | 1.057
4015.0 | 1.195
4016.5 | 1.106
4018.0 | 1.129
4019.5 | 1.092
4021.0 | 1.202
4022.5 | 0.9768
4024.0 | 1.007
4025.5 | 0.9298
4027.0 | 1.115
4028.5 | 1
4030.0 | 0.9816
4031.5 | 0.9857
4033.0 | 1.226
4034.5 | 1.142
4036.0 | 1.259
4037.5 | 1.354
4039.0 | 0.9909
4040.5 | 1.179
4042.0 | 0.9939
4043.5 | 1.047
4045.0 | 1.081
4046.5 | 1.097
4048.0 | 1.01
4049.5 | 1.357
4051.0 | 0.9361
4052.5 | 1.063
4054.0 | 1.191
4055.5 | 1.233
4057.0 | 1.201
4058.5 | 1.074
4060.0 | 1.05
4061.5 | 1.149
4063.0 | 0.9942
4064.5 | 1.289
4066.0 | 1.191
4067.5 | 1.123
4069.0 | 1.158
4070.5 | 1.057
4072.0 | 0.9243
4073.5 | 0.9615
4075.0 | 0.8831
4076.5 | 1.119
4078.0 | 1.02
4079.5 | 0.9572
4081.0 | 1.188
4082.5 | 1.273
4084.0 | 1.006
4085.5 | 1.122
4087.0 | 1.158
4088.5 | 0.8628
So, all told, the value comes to 1.3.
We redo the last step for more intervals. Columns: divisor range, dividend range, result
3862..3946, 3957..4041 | 1.11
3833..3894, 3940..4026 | 1.15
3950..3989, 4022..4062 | 1.31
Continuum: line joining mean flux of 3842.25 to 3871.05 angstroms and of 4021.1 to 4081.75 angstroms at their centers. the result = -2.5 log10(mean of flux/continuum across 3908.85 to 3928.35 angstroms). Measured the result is 0.09 mag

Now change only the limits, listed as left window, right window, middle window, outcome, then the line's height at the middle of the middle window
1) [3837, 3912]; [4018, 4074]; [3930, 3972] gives 0.119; 1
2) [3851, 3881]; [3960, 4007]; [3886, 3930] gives 0.105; 0.994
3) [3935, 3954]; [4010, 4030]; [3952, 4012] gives 0.102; 1.03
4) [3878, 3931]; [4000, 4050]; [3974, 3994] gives 0.103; 1.03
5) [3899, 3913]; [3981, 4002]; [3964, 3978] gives 0.401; 1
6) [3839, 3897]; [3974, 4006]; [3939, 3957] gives -0.082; 0.975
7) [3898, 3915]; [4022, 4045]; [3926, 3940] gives 0.092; 0.957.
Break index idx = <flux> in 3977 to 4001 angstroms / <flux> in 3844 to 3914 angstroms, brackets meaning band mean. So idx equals 1.07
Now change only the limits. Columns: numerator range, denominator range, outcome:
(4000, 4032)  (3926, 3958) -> 1.10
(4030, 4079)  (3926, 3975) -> 1.23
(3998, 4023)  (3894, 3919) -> 1.21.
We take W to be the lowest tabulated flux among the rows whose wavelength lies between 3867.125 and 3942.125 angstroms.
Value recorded 0.6265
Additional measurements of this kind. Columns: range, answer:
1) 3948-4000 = 0.4087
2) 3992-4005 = 0.9883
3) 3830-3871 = 0.4783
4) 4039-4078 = 0.8831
